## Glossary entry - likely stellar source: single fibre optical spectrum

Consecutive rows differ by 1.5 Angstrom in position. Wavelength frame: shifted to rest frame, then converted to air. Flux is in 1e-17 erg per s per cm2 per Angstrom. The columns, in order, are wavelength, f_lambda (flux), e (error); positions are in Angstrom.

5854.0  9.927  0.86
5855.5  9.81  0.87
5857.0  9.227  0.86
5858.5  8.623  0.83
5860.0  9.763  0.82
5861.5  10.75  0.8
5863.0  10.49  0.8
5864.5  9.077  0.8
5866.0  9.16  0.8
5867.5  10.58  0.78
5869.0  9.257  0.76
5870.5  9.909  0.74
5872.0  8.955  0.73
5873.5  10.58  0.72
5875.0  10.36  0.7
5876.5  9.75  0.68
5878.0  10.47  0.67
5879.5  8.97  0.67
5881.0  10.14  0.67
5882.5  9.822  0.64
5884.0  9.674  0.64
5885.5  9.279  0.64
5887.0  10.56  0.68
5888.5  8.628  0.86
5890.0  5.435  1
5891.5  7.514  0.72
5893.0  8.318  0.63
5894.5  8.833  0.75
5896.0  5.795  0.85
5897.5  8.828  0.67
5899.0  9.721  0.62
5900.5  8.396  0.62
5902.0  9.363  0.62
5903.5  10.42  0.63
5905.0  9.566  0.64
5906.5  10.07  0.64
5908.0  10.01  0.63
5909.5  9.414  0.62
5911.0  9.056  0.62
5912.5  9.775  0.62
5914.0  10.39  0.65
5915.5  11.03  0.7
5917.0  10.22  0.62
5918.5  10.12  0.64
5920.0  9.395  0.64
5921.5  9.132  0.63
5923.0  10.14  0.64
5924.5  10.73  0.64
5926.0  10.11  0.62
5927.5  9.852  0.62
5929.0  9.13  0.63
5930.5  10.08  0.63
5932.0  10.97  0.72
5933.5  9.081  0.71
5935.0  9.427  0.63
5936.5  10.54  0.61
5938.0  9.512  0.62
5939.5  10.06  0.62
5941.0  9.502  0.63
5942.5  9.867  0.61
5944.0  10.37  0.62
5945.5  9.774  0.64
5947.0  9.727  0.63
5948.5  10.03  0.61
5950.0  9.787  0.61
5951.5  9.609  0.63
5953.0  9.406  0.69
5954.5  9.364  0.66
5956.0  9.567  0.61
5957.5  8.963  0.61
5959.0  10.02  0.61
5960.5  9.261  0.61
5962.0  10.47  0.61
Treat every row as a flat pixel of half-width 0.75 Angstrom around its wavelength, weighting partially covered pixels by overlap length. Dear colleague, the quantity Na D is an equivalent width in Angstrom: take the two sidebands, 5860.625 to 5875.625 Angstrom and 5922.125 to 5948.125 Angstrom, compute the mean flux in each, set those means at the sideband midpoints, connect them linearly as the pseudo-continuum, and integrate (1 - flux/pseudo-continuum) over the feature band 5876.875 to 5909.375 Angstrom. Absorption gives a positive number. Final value 2.8 Angstrom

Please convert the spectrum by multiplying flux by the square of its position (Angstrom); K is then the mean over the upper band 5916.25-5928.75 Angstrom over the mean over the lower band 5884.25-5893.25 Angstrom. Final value 1.2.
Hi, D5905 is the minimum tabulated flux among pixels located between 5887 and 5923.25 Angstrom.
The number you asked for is 5.435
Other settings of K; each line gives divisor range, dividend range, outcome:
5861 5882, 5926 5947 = 1.02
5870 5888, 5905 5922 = 1.01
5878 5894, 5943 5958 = 1.11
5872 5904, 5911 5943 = 1.11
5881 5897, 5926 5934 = 1.18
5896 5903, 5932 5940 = 1.13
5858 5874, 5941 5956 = 1.03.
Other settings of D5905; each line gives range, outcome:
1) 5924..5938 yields 9.081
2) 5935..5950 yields 9.427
